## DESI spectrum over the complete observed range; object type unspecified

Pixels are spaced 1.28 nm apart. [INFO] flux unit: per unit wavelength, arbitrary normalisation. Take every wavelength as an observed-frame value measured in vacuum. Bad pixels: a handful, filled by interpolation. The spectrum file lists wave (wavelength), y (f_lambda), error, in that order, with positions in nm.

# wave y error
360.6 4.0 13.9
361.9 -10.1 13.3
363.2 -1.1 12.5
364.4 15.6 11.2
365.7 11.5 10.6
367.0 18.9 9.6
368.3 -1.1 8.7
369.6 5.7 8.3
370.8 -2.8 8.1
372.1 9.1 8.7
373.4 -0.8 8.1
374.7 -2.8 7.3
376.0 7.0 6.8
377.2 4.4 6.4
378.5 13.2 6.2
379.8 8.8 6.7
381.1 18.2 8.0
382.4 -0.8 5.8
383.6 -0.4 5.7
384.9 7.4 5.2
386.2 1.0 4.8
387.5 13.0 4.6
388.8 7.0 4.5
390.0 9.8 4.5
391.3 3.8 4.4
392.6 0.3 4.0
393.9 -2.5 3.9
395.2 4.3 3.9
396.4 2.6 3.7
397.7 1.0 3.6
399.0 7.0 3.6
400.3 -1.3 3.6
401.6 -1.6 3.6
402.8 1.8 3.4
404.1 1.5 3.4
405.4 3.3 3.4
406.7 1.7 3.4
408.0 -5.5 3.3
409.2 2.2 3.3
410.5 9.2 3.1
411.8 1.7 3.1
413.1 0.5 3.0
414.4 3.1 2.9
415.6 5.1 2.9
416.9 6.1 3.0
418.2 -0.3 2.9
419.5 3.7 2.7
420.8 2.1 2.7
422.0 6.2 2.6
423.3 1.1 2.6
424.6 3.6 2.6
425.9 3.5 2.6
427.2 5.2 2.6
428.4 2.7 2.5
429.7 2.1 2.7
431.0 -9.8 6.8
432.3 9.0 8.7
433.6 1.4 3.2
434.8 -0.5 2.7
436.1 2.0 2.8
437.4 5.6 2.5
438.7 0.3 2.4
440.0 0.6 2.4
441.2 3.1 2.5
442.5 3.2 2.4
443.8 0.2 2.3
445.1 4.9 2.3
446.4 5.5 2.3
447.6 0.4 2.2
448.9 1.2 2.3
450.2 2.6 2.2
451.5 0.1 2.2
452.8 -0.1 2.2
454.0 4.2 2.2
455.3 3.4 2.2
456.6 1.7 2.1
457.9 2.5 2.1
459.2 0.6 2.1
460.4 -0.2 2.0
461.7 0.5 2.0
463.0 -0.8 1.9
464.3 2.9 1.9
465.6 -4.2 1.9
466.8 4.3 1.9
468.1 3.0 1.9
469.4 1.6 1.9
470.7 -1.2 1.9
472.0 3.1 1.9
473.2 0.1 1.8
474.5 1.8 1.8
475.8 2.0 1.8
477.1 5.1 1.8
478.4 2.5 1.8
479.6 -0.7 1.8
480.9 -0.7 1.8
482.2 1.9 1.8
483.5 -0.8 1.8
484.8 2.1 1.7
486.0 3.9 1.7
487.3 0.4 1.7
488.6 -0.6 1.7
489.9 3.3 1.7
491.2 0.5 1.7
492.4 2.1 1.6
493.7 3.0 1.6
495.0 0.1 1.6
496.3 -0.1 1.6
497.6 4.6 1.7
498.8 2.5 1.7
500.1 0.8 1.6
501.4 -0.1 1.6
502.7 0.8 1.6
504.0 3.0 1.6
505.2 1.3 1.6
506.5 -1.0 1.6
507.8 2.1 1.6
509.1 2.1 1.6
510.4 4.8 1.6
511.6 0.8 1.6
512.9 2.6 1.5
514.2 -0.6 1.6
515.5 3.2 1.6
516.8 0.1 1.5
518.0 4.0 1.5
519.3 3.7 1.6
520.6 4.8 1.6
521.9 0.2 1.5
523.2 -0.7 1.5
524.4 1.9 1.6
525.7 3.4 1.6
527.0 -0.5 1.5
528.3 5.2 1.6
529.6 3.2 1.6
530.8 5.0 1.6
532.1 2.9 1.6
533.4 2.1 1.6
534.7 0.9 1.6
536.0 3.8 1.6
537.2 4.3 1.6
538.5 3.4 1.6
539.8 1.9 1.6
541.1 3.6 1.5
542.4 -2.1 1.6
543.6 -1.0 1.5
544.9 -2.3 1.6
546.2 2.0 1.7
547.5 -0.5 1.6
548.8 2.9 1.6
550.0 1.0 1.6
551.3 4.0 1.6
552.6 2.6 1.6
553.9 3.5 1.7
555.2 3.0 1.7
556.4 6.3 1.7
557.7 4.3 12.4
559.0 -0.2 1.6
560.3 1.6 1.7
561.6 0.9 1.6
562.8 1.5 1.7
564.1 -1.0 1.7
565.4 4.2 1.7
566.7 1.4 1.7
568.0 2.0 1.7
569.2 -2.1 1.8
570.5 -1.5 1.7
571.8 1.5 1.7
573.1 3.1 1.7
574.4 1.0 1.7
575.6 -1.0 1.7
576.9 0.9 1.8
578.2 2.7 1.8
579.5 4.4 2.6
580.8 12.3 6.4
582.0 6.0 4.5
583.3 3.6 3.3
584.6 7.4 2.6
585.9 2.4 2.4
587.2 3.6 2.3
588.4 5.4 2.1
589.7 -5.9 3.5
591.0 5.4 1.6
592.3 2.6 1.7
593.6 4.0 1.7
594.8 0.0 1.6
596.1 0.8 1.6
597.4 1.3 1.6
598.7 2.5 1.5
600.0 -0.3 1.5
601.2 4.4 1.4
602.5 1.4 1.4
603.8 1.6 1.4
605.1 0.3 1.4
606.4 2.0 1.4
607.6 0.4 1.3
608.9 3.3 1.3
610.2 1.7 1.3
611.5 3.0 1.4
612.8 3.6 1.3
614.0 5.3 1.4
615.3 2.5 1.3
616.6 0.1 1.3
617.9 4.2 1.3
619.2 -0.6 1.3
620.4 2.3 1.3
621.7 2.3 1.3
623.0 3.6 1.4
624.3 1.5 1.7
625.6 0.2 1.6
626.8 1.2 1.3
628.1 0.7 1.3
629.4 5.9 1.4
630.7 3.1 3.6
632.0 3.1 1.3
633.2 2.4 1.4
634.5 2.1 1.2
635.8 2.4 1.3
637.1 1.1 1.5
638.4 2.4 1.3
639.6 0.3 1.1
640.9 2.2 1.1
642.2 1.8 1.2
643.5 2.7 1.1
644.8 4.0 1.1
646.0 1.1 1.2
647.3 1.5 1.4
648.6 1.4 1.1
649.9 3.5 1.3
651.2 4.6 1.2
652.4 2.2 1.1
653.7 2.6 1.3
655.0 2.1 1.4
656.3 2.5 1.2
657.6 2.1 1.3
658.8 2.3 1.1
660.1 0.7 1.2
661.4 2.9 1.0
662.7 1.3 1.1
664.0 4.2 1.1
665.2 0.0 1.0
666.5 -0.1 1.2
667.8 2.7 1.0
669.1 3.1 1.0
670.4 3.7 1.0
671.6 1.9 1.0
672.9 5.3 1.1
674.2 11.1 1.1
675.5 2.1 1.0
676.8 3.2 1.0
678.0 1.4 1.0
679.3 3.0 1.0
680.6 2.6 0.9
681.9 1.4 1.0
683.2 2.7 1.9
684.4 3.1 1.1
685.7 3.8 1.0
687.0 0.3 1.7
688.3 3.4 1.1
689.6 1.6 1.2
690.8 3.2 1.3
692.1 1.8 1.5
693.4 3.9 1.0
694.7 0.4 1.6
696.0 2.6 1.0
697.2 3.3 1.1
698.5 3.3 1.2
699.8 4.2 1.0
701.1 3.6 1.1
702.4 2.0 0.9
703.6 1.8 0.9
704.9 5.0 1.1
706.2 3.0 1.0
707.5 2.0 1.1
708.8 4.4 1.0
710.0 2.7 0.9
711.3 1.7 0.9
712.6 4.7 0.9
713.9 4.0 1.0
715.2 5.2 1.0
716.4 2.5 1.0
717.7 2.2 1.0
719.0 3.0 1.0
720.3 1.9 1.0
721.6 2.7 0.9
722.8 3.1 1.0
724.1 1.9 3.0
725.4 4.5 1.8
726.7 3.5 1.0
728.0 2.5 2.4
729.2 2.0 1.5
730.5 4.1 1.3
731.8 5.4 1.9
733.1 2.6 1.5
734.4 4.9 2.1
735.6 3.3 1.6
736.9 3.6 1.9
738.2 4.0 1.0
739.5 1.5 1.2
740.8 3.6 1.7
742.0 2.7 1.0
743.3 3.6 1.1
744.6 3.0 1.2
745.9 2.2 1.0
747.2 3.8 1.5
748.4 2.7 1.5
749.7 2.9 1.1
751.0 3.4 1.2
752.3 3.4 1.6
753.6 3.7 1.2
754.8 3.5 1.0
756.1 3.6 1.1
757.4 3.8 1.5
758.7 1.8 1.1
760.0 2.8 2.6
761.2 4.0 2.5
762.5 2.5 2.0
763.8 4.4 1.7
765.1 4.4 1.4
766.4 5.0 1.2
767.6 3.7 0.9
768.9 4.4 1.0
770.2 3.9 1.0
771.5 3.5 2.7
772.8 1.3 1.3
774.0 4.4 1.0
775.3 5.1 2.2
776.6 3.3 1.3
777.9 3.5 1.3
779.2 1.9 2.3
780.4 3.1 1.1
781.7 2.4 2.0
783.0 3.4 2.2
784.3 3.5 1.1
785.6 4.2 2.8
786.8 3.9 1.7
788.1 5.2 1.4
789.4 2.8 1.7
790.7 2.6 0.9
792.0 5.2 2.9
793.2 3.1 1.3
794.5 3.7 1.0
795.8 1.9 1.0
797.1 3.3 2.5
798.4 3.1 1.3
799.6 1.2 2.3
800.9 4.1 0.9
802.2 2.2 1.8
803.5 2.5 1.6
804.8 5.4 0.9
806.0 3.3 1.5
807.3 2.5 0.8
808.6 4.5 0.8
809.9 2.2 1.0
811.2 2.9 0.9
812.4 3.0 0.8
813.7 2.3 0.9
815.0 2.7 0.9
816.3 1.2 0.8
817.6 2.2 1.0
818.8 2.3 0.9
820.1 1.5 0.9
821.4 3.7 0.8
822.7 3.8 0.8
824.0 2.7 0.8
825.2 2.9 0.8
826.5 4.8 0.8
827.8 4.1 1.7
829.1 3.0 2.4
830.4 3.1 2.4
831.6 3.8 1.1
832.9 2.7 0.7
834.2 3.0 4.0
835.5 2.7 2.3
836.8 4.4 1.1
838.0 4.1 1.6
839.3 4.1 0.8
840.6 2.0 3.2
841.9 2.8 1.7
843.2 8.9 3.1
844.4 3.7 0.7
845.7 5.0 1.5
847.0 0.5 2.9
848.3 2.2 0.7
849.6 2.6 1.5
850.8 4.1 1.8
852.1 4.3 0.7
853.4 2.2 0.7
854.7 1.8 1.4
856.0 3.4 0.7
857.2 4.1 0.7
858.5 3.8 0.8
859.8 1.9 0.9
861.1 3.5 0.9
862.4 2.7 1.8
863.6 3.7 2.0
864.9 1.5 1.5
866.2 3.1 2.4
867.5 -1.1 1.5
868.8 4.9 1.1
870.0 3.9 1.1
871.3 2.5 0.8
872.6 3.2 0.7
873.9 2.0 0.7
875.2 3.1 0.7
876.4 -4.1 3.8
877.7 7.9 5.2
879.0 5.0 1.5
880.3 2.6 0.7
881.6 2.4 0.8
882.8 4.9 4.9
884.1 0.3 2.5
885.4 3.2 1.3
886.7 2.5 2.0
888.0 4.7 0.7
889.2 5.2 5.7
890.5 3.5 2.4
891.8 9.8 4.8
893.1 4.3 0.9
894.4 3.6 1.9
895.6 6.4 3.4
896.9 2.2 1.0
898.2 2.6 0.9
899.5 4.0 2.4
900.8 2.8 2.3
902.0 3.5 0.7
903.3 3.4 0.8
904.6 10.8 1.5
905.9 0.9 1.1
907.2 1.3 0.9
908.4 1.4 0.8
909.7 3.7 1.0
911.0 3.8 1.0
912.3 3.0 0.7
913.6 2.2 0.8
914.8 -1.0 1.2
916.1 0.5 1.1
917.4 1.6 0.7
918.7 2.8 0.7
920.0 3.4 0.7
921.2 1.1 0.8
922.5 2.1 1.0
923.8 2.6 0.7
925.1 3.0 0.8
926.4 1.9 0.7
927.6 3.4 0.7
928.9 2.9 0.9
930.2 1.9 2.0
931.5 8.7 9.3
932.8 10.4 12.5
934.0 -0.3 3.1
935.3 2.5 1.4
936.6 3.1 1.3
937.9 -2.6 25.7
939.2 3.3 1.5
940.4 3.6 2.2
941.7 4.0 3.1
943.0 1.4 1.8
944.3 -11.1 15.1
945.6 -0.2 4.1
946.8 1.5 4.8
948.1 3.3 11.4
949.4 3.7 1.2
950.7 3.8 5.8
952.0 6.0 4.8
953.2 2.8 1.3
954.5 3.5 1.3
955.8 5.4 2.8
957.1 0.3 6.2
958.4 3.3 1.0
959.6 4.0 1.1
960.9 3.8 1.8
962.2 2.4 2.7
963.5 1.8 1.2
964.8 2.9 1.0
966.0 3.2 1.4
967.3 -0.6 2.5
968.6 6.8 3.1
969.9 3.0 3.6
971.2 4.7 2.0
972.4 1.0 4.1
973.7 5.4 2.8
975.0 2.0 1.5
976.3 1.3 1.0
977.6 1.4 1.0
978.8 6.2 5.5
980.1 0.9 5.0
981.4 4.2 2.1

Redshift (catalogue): 0.81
